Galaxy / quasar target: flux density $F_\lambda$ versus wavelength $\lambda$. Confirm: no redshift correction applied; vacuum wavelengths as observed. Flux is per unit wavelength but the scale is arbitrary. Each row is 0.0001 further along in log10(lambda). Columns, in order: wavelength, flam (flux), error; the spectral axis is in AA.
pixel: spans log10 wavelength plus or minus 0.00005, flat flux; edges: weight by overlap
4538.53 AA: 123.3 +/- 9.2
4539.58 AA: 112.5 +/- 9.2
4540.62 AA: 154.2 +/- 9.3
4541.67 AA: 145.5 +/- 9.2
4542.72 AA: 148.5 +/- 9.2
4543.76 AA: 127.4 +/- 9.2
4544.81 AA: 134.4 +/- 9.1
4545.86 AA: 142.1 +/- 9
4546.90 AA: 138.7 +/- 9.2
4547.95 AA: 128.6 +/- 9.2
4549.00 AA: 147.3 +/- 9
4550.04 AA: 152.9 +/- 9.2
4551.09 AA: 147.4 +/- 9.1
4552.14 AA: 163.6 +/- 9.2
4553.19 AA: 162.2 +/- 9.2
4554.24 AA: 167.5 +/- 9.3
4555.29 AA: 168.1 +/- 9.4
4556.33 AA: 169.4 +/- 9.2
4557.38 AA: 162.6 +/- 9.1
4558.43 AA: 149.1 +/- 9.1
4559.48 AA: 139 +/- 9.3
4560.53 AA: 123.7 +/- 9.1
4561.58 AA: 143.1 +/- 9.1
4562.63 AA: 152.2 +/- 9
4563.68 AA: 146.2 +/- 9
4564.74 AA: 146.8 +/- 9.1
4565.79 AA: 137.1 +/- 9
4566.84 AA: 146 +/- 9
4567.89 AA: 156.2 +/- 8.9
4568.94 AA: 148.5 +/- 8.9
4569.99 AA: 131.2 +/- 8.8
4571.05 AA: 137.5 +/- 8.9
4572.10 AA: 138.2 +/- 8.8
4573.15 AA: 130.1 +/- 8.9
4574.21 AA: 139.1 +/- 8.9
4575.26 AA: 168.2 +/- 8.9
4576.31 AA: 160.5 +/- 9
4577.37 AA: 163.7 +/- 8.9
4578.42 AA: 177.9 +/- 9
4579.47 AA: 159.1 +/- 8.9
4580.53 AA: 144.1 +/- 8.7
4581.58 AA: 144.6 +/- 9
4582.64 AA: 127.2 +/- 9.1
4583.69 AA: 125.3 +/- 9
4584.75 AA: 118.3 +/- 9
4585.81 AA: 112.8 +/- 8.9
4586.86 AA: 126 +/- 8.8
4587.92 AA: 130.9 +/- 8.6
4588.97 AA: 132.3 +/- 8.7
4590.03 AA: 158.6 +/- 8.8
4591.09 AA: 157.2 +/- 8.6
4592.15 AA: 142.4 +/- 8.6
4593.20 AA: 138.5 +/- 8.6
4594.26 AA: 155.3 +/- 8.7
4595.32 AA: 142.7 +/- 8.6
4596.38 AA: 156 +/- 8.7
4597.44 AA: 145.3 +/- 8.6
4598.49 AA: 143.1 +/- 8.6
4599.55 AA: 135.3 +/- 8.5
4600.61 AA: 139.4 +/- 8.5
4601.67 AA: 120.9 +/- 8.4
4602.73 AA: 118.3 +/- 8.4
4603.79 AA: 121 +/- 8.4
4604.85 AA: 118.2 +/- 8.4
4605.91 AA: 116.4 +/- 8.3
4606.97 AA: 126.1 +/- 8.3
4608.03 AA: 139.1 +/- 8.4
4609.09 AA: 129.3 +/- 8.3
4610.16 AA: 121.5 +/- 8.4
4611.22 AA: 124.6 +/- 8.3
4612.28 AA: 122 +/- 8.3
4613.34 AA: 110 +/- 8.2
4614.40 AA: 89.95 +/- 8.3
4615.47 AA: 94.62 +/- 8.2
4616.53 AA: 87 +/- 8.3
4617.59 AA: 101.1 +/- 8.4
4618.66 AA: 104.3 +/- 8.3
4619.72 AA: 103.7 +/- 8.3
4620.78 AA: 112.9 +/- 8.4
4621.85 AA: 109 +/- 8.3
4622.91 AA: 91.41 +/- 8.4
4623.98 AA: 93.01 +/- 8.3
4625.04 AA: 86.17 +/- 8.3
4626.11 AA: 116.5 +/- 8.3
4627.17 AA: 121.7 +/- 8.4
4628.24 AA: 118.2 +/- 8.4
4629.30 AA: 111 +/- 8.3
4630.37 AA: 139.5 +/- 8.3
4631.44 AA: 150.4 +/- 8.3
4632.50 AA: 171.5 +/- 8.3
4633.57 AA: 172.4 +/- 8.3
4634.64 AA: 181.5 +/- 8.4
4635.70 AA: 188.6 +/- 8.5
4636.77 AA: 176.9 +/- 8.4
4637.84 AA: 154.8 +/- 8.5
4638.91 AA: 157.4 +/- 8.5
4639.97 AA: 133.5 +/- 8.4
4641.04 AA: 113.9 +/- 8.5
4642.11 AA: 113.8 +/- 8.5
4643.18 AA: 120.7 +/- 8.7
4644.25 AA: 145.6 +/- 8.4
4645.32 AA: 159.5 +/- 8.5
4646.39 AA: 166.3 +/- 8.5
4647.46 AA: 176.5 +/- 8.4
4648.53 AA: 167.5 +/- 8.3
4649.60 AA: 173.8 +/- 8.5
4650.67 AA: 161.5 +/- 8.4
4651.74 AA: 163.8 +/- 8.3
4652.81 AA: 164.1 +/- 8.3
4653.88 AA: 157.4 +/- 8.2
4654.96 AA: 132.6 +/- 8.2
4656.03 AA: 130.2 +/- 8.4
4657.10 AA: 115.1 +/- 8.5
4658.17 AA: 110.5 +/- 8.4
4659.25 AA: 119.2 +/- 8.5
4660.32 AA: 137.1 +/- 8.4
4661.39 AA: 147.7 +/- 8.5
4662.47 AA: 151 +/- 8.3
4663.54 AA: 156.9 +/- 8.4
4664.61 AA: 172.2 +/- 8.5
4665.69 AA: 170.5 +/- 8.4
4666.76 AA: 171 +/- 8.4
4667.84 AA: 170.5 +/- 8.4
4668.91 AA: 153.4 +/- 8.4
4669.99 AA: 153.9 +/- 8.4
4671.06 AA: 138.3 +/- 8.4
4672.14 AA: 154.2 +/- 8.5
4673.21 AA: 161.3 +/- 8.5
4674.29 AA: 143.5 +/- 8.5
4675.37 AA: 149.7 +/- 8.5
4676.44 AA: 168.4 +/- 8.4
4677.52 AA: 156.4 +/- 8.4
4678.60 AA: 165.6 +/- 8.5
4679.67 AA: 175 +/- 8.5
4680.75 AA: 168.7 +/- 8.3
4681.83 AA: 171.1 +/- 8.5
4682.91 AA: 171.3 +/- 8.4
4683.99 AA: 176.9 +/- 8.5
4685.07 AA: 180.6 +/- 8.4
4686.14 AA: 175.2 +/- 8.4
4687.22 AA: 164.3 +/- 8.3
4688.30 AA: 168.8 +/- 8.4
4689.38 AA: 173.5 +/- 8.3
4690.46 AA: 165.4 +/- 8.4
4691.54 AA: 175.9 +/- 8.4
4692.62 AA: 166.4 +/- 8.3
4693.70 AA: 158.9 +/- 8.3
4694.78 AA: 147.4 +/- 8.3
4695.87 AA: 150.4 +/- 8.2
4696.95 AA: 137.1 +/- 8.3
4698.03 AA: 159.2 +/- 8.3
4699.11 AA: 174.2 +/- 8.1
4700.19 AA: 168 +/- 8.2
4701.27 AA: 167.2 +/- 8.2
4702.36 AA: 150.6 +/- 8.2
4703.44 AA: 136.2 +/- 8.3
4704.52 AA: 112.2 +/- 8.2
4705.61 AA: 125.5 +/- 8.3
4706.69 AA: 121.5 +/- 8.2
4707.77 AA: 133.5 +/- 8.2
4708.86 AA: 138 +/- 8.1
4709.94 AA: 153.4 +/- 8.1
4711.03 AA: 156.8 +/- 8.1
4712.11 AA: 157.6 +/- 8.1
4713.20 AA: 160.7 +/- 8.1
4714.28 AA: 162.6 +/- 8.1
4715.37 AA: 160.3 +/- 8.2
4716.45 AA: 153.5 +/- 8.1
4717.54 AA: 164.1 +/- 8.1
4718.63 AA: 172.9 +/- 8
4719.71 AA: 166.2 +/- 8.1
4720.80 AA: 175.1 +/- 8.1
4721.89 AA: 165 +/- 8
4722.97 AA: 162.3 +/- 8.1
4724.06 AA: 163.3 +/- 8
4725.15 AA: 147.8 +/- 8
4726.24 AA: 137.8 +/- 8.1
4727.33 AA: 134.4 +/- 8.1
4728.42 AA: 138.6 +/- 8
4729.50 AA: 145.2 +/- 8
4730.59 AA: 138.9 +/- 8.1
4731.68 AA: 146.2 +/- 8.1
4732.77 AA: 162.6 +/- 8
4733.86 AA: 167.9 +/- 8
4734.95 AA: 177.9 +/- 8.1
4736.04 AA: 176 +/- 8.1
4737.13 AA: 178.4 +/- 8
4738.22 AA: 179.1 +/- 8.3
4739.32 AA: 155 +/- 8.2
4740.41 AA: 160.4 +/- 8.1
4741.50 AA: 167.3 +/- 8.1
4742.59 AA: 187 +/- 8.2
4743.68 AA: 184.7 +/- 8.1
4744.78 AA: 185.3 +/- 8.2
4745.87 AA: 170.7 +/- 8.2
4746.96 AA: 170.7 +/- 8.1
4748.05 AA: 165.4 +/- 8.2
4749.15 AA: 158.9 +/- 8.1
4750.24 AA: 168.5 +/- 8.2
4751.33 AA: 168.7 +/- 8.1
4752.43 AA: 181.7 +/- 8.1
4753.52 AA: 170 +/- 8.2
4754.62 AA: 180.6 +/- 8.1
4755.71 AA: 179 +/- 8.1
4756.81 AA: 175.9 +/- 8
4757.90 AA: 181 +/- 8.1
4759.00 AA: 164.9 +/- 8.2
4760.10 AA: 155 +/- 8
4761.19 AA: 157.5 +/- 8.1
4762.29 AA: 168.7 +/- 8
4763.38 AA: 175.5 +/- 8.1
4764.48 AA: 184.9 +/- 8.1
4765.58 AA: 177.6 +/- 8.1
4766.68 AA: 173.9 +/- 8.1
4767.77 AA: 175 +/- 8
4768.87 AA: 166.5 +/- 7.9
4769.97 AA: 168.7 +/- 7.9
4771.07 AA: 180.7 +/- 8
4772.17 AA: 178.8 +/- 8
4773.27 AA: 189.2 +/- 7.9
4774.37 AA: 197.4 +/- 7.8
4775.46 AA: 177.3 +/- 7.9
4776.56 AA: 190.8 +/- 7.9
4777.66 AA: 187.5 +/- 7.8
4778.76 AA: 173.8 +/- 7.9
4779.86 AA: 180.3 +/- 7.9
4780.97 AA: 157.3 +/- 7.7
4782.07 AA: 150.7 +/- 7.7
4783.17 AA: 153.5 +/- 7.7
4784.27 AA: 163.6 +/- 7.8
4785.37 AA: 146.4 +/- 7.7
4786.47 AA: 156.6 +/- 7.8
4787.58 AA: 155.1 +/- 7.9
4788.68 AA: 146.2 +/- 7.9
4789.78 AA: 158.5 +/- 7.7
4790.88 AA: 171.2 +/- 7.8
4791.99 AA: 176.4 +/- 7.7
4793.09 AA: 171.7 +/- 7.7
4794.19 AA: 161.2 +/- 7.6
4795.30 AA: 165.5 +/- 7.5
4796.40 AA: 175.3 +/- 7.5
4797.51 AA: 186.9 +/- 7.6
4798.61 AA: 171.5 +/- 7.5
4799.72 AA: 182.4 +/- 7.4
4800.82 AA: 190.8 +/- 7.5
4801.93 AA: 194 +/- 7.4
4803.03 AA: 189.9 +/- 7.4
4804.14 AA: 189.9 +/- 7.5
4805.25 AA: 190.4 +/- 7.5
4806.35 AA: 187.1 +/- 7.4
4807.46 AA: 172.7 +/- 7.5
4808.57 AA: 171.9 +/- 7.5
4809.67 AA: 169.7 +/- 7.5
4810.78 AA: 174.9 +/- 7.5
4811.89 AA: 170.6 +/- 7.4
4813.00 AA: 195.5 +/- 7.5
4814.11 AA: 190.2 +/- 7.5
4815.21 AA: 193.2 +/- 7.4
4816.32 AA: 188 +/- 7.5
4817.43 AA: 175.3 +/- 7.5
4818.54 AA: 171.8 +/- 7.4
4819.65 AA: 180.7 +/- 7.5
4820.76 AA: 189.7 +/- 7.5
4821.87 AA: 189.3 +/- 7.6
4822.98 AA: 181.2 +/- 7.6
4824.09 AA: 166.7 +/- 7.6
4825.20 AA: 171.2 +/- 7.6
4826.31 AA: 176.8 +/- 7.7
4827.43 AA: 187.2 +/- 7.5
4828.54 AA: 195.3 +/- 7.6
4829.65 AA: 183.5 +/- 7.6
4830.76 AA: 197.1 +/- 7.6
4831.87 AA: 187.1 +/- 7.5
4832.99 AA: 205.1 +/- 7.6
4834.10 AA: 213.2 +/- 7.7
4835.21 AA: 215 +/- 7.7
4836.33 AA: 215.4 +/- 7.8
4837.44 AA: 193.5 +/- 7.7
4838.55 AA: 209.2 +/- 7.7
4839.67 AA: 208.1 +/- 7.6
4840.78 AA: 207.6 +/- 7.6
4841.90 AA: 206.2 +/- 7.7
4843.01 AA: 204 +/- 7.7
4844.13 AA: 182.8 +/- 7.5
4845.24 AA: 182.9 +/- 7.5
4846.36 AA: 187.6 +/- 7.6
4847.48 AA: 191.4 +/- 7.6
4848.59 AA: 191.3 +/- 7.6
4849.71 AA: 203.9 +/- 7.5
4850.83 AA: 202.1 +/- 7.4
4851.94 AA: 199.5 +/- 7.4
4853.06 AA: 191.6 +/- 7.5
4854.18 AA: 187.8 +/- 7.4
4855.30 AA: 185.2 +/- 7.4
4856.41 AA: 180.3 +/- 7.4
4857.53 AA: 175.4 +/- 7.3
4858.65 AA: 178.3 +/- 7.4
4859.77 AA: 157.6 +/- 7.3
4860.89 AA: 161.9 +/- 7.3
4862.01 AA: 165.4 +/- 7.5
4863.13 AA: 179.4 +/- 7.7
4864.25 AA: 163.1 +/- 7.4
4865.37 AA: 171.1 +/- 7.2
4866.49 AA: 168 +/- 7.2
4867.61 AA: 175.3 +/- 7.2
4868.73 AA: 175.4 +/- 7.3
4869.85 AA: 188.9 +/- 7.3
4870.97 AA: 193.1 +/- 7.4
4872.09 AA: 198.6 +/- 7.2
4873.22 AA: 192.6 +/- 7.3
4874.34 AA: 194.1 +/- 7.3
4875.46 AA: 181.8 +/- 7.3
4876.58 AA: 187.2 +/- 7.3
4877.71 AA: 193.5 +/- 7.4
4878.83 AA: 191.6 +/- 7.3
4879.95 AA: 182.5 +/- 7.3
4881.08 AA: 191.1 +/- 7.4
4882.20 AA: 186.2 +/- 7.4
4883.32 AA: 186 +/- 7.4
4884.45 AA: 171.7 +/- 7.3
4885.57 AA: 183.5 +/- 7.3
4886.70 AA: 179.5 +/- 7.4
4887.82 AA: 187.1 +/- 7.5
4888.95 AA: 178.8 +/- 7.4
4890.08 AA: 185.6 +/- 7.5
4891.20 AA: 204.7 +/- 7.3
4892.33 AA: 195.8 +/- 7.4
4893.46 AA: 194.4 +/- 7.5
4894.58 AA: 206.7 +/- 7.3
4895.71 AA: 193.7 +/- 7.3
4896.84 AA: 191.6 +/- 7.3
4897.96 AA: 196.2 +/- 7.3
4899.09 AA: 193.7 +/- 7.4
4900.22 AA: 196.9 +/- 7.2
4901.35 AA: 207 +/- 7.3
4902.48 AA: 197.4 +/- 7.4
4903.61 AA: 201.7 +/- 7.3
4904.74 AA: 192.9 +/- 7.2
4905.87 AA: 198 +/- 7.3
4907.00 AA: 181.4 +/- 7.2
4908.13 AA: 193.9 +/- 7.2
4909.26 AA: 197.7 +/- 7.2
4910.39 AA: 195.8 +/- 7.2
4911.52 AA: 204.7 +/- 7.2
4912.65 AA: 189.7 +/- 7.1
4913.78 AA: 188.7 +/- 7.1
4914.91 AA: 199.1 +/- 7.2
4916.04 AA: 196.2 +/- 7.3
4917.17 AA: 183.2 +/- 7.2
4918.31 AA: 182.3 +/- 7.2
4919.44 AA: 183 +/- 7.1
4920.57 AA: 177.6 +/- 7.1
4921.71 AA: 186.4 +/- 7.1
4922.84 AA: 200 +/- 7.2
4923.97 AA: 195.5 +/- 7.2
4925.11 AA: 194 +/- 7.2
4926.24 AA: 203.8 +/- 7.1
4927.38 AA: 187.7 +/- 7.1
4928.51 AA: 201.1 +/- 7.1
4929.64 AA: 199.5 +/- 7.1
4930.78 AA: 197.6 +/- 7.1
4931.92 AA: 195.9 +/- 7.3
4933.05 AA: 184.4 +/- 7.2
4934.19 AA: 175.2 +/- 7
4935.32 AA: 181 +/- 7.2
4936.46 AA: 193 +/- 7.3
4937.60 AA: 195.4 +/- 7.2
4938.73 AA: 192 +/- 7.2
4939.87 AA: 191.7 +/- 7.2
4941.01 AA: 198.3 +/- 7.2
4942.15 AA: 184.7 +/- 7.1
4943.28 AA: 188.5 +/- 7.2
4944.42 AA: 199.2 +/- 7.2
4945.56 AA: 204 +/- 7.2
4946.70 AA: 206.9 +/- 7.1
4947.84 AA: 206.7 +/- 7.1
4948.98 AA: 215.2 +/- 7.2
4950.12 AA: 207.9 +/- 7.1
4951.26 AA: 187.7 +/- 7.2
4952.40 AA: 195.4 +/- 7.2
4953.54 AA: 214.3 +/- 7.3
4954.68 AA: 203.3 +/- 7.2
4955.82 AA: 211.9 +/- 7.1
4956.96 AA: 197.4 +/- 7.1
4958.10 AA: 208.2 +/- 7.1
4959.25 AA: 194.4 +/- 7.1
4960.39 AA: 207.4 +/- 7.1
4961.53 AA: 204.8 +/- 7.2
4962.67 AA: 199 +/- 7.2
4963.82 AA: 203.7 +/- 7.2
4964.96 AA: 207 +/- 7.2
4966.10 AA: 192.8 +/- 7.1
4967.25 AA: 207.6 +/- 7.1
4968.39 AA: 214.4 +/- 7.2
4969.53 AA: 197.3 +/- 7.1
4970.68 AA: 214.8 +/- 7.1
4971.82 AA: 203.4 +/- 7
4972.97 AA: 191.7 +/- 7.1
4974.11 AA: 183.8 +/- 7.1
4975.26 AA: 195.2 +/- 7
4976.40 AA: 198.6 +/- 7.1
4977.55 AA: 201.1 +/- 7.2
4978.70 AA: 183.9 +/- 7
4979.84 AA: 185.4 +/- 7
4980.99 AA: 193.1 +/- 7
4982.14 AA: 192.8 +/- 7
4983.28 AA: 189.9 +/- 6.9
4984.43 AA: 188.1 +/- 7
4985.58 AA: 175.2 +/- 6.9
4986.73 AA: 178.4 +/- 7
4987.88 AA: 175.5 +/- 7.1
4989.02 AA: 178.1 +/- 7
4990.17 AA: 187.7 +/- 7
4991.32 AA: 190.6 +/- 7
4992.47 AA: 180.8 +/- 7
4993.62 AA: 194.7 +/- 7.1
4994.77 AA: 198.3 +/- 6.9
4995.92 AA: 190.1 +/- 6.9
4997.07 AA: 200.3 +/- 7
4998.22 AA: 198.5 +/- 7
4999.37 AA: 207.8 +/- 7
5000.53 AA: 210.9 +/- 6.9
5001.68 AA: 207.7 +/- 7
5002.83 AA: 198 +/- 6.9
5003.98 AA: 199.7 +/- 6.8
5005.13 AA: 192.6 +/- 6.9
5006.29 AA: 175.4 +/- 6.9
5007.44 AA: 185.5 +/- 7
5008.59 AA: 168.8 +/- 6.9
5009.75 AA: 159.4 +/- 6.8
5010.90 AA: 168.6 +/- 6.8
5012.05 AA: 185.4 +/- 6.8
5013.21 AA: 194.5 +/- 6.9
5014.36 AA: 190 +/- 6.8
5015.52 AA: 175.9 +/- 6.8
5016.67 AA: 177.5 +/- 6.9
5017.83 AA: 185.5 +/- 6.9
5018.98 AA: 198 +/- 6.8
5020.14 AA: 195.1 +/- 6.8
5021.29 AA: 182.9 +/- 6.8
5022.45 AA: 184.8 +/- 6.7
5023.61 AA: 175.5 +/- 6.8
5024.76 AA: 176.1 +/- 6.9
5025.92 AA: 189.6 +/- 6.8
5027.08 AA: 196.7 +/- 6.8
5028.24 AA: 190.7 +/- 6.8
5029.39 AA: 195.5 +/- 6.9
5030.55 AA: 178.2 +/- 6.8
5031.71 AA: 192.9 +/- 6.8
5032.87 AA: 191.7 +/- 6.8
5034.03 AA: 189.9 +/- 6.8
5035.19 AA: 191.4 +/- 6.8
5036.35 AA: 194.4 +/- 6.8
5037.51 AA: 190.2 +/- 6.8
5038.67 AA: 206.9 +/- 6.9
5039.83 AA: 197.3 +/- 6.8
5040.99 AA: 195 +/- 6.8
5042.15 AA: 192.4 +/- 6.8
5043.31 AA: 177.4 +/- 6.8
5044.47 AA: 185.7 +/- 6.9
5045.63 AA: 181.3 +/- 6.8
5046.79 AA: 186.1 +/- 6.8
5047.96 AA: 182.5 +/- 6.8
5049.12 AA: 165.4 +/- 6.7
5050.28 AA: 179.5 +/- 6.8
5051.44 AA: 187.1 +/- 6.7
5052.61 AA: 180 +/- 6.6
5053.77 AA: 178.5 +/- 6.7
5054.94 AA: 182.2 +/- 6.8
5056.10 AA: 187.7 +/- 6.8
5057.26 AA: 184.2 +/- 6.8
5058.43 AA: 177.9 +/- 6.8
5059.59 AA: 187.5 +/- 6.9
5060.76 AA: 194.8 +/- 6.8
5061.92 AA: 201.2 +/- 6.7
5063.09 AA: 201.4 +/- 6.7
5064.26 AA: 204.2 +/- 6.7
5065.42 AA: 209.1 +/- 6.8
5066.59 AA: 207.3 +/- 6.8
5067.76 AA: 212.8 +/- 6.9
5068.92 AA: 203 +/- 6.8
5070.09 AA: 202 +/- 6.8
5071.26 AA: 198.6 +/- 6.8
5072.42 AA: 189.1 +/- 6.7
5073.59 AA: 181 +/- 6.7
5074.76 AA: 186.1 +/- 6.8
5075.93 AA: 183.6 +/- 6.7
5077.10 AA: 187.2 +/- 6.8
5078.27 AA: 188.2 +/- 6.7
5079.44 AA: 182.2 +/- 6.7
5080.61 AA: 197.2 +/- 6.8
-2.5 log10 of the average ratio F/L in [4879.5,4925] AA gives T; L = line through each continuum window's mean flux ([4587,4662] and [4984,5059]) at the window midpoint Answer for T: -0.12 mag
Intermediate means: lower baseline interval 134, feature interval 191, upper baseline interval 187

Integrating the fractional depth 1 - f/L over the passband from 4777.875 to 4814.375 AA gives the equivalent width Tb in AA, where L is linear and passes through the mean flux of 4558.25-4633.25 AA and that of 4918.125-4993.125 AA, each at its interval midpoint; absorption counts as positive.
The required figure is -1.22 AA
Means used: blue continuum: 131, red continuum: 195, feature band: 172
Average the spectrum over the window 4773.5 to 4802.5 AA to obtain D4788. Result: 171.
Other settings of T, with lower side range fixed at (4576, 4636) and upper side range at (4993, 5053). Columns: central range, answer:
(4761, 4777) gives -0.163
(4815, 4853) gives -0.188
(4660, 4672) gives -0.134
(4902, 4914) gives -0.133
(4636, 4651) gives -0.124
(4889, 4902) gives -0.152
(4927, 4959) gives -0.116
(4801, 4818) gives -0.159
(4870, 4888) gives -0.118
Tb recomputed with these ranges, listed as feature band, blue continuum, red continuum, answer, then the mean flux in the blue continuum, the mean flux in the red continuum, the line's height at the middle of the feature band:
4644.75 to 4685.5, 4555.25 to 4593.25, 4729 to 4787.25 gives 0.1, 144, 170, 157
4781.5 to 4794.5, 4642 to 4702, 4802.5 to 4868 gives 1.4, 157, 186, 178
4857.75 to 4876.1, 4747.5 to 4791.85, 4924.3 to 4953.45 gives 0.7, 170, 196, 185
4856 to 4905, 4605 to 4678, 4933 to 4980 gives -0.5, 138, 199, 184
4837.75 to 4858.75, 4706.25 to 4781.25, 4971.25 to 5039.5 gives -2.2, 167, 189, 176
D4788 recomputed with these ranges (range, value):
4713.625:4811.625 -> 170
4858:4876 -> 178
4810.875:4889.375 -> 187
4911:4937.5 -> 191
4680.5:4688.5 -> 172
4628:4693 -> 156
